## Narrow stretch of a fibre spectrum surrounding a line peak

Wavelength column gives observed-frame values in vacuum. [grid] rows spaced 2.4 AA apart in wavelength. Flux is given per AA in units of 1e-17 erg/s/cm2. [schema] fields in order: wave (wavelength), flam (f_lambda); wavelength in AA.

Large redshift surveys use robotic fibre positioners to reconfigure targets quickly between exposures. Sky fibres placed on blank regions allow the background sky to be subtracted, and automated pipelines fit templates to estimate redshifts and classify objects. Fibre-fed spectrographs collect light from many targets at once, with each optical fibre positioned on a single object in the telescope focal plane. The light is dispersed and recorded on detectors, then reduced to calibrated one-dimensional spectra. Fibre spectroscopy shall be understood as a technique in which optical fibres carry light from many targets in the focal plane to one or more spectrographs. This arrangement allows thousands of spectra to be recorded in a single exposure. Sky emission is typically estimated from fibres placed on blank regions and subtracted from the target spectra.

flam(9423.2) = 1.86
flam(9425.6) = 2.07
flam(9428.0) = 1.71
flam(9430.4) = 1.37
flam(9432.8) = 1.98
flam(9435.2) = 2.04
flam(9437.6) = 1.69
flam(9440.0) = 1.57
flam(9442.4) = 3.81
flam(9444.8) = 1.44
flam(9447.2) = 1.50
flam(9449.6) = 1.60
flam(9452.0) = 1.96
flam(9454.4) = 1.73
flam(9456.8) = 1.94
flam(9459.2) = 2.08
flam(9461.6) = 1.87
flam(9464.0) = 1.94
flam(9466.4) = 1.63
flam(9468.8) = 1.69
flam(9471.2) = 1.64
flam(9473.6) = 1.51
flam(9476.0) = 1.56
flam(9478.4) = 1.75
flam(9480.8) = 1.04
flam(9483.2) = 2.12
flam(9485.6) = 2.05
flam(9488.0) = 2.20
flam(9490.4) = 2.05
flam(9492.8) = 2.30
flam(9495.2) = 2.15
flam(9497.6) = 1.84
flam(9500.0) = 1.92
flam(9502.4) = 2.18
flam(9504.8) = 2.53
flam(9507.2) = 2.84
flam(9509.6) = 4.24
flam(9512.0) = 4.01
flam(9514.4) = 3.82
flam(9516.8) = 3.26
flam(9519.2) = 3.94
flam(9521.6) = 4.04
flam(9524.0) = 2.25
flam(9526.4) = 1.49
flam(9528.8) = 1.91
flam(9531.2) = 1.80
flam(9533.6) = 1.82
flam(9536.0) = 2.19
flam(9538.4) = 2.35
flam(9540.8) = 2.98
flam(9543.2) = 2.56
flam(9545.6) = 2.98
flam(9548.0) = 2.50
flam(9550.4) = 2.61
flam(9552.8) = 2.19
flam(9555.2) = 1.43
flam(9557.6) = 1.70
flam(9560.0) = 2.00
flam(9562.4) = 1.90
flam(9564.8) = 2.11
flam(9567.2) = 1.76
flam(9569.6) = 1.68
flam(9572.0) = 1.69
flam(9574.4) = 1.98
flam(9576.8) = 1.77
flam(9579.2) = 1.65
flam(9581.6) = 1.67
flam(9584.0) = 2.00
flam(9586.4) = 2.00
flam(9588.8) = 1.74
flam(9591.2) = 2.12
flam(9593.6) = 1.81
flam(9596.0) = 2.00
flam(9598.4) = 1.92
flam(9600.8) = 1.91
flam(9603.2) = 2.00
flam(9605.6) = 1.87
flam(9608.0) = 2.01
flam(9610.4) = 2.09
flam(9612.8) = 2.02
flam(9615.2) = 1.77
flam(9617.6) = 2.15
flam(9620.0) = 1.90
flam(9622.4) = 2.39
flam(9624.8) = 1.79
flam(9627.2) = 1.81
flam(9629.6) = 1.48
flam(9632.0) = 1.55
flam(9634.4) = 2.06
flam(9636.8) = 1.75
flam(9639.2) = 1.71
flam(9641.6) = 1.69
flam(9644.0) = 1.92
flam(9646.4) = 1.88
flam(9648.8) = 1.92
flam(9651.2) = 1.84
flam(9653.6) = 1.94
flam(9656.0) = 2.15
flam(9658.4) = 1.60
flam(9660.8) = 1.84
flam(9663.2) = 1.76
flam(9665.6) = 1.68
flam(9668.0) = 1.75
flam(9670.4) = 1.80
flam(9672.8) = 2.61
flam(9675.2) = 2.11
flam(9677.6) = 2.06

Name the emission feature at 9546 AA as [N II] 6583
